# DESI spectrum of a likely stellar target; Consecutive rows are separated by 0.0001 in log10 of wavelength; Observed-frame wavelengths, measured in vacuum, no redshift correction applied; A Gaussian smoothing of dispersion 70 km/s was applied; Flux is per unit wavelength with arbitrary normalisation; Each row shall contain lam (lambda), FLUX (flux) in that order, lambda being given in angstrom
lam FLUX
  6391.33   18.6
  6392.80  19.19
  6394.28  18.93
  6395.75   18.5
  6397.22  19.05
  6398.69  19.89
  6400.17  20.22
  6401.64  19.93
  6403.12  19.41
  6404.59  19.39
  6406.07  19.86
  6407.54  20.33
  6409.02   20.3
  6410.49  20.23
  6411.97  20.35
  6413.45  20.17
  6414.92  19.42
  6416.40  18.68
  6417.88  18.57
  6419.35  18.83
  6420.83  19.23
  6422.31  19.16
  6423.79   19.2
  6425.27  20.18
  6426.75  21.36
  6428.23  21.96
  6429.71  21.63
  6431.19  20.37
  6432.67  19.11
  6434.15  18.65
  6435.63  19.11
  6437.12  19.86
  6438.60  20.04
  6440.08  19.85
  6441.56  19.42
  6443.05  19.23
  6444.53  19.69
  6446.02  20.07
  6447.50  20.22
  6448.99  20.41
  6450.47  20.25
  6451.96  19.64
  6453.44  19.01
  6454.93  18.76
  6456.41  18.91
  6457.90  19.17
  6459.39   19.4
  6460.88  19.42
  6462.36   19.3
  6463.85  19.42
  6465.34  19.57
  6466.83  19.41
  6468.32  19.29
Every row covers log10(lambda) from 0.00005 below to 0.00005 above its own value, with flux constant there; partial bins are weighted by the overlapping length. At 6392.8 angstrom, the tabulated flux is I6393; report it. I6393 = 19.19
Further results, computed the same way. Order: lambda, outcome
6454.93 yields 18.76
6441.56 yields 19.42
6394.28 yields 18.93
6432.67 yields 19.11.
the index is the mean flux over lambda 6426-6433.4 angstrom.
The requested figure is 20.9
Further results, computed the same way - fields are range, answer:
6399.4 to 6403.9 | 19.8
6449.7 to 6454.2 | 19.6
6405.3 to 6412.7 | 20.2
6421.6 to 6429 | 20.4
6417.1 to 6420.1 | 18.7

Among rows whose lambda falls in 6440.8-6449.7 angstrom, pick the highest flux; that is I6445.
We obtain 20.41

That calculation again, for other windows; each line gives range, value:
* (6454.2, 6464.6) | 19.42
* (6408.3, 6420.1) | 20.35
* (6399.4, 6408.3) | 20.33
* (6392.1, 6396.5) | 19.19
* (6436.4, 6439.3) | 20.04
